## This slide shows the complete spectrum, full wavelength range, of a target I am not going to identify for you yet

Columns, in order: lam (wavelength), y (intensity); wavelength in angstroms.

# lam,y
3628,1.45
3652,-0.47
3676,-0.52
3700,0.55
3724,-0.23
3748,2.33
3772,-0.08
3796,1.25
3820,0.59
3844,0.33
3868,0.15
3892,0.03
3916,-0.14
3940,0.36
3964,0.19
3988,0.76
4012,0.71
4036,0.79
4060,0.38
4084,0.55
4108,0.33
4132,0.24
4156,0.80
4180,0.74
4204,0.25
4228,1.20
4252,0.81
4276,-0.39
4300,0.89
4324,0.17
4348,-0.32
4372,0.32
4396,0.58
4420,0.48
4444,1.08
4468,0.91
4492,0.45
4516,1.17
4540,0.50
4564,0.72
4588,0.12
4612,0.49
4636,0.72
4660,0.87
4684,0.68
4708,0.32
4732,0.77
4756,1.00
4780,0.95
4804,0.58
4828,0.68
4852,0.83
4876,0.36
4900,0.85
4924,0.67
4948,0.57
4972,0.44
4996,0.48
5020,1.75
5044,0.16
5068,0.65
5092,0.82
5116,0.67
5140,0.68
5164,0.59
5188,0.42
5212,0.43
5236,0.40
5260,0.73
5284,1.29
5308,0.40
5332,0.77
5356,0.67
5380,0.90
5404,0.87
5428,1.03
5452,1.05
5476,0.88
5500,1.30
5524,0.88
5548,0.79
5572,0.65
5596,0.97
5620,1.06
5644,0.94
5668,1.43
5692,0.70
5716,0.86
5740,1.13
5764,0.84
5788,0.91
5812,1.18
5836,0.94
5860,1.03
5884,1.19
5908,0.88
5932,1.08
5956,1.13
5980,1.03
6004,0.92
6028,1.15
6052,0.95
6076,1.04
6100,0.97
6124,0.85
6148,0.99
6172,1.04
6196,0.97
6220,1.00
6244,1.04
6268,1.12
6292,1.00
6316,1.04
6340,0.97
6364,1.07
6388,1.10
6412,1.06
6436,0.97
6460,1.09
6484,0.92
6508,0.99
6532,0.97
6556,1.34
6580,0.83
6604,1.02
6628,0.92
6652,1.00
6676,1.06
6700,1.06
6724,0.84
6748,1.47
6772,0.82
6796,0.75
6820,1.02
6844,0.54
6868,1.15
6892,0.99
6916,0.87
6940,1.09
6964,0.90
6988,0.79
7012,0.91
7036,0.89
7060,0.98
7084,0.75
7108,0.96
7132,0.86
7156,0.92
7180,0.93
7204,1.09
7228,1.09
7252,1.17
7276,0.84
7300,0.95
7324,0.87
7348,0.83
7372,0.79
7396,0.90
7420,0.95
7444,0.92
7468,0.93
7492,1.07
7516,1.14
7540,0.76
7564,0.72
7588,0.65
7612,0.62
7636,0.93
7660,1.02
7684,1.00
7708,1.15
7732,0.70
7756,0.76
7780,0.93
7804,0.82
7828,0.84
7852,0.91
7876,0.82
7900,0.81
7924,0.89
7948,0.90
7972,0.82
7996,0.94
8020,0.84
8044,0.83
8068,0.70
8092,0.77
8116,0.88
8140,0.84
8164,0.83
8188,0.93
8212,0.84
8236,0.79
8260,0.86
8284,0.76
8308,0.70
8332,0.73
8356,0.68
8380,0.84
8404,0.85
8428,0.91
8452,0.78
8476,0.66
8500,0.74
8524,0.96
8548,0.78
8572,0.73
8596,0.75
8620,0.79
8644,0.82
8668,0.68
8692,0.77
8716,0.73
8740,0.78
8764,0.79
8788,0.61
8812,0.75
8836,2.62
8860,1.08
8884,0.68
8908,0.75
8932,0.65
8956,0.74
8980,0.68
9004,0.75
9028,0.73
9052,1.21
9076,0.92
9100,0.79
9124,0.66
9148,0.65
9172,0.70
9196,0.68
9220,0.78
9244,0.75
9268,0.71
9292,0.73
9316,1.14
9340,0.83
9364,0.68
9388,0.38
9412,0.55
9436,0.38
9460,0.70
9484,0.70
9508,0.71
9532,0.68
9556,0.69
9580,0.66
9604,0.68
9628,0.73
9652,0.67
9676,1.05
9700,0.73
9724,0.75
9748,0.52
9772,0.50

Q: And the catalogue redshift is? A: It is 0.346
